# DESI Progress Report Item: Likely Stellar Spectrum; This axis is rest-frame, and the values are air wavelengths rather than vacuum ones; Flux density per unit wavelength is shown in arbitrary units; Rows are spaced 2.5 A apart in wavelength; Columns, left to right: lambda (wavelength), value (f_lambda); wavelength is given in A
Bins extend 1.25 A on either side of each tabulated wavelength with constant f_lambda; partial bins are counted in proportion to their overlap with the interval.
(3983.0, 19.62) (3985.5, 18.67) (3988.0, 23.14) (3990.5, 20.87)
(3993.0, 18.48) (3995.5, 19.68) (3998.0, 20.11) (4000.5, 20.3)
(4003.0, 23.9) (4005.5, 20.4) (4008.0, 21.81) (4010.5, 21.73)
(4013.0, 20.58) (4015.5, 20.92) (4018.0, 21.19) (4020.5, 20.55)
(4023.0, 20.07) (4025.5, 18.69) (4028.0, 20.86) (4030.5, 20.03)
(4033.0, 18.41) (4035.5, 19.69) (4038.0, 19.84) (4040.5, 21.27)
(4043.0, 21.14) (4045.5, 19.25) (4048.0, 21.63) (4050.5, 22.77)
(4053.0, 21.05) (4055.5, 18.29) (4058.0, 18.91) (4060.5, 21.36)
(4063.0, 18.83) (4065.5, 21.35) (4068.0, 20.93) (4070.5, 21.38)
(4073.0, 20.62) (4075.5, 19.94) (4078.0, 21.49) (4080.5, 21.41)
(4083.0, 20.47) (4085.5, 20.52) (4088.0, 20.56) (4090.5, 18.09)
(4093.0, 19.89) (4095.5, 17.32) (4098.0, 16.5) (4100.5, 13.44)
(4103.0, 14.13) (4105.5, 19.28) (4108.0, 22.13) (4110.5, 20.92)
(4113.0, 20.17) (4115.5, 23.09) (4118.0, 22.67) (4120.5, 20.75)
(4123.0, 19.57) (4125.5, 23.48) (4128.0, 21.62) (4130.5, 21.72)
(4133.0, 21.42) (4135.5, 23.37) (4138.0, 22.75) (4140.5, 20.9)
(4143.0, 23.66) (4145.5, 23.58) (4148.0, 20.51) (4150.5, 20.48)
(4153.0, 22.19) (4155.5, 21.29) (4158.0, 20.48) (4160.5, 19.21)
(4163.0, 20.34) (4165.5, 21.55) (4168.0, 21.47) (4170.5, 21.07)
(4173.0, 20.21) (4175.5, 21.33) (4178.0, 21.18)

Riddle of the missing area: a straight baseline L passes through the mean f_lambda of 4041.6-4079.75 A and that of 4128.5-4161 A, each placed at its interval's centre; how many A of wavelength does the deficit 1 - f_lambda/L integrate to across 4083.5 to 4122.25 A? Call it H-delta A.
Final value 3.4 A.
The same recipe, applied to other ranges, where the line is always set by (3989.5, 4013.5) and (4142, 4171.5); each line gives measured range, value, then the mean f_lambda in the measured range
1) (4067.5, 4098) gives 1.46 A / 20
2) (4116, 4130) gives -0.34 A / 21.7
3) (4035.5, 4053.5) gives 0.03 A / 20.9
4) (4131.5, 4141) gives -0.43 A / 22.2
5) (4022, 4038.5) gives 0.98 A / 19.6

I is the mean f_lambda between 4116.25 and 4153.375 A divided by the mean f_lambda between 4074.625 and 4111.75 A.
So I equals 1.1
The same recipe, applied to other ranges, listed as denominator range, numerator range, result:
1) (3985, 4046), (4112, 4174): 1.05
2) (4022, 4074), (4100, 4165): 1.03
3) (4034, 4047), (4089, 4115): 0.91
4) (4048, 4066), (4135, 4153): 1.08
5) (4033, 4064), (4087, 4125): 0.95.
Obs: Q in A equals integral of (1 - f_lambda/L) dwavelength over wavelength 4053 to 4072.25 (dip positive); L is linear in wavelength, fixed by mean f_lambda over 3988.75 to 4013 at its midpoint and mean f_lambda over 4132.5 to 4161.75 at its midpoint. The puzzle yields 0.9 A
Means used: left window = 20.8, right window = 21.7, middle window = 20.2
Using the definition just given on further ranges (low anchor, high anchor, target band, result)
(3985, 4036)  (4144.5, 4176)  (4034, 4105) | 3.5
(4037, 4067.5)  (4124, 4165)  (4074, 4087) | 0.1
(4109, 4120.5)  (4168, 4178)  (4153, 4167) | 0.3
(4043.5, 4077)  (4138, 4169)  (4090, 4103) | 2.6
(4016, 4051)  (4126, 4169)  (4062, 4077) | 0.1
